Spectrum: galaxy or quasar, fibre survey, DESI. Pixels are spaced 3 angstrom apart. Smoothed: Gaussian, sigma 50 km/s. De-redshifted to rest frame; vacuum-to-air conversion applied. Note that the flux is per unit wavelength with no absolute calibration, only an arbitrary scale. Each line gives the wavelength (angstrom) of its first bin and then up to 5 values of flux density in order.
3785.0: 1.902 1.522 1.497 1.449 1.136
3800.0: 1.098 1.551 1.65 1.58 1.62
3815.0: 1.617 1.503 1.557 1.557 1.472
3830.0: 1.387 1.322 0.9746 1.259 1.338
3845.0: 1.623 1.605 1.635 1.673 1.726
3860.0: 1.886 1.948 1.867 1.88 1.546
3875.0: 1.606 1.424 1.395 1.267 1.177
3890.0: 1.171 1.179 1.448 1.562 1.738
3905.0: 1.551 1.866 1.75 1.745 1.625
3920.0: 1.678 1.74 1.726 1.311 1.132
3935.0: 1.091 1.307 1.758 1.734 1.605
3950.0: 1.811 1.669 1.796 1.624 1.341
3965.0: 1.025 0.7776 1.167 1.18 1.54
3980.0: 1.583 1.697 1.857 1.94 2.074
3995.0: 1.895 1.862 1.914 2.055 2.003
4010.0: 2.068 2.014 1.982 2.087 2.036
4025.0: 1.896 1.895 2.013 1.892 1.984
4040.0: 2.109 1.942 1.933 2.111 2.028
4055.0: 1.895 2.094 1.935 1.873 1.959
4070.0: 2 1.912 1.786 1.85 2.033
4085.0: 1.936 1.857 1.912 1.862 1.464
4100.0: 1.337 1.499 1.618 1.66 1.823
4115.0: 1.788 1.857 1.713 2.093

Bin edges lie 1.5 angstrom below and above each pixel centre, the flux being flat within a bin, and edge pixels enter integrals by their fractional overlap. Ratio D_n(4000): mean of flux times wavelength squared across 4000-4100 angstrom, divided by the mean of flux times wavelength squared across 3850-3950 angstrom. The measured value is 1.33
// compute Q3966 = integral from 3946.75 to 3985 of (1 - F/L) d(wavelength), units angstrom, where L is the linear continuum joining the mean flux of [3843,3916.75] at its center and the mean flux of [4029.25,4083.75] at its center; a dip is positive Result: 7.00 angstrom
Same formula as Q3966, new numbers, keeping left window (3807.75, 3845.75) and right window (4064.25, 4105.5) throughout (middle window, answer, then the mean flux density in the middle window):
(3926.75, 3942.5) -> 2.5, 1.34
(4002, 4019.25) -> -3.4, 2.03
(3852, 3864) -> -2.5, 1.8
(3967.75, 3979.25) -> 2.9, 1.24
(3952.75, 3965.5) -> 0.9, 1.51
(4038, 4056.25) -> -2.7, 2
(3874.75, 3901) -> 3.0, 1.35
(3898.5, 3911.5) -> -1.2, 1.7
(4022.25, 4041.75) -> -2.8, 1.97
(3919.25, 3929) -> -0.5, 1.66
